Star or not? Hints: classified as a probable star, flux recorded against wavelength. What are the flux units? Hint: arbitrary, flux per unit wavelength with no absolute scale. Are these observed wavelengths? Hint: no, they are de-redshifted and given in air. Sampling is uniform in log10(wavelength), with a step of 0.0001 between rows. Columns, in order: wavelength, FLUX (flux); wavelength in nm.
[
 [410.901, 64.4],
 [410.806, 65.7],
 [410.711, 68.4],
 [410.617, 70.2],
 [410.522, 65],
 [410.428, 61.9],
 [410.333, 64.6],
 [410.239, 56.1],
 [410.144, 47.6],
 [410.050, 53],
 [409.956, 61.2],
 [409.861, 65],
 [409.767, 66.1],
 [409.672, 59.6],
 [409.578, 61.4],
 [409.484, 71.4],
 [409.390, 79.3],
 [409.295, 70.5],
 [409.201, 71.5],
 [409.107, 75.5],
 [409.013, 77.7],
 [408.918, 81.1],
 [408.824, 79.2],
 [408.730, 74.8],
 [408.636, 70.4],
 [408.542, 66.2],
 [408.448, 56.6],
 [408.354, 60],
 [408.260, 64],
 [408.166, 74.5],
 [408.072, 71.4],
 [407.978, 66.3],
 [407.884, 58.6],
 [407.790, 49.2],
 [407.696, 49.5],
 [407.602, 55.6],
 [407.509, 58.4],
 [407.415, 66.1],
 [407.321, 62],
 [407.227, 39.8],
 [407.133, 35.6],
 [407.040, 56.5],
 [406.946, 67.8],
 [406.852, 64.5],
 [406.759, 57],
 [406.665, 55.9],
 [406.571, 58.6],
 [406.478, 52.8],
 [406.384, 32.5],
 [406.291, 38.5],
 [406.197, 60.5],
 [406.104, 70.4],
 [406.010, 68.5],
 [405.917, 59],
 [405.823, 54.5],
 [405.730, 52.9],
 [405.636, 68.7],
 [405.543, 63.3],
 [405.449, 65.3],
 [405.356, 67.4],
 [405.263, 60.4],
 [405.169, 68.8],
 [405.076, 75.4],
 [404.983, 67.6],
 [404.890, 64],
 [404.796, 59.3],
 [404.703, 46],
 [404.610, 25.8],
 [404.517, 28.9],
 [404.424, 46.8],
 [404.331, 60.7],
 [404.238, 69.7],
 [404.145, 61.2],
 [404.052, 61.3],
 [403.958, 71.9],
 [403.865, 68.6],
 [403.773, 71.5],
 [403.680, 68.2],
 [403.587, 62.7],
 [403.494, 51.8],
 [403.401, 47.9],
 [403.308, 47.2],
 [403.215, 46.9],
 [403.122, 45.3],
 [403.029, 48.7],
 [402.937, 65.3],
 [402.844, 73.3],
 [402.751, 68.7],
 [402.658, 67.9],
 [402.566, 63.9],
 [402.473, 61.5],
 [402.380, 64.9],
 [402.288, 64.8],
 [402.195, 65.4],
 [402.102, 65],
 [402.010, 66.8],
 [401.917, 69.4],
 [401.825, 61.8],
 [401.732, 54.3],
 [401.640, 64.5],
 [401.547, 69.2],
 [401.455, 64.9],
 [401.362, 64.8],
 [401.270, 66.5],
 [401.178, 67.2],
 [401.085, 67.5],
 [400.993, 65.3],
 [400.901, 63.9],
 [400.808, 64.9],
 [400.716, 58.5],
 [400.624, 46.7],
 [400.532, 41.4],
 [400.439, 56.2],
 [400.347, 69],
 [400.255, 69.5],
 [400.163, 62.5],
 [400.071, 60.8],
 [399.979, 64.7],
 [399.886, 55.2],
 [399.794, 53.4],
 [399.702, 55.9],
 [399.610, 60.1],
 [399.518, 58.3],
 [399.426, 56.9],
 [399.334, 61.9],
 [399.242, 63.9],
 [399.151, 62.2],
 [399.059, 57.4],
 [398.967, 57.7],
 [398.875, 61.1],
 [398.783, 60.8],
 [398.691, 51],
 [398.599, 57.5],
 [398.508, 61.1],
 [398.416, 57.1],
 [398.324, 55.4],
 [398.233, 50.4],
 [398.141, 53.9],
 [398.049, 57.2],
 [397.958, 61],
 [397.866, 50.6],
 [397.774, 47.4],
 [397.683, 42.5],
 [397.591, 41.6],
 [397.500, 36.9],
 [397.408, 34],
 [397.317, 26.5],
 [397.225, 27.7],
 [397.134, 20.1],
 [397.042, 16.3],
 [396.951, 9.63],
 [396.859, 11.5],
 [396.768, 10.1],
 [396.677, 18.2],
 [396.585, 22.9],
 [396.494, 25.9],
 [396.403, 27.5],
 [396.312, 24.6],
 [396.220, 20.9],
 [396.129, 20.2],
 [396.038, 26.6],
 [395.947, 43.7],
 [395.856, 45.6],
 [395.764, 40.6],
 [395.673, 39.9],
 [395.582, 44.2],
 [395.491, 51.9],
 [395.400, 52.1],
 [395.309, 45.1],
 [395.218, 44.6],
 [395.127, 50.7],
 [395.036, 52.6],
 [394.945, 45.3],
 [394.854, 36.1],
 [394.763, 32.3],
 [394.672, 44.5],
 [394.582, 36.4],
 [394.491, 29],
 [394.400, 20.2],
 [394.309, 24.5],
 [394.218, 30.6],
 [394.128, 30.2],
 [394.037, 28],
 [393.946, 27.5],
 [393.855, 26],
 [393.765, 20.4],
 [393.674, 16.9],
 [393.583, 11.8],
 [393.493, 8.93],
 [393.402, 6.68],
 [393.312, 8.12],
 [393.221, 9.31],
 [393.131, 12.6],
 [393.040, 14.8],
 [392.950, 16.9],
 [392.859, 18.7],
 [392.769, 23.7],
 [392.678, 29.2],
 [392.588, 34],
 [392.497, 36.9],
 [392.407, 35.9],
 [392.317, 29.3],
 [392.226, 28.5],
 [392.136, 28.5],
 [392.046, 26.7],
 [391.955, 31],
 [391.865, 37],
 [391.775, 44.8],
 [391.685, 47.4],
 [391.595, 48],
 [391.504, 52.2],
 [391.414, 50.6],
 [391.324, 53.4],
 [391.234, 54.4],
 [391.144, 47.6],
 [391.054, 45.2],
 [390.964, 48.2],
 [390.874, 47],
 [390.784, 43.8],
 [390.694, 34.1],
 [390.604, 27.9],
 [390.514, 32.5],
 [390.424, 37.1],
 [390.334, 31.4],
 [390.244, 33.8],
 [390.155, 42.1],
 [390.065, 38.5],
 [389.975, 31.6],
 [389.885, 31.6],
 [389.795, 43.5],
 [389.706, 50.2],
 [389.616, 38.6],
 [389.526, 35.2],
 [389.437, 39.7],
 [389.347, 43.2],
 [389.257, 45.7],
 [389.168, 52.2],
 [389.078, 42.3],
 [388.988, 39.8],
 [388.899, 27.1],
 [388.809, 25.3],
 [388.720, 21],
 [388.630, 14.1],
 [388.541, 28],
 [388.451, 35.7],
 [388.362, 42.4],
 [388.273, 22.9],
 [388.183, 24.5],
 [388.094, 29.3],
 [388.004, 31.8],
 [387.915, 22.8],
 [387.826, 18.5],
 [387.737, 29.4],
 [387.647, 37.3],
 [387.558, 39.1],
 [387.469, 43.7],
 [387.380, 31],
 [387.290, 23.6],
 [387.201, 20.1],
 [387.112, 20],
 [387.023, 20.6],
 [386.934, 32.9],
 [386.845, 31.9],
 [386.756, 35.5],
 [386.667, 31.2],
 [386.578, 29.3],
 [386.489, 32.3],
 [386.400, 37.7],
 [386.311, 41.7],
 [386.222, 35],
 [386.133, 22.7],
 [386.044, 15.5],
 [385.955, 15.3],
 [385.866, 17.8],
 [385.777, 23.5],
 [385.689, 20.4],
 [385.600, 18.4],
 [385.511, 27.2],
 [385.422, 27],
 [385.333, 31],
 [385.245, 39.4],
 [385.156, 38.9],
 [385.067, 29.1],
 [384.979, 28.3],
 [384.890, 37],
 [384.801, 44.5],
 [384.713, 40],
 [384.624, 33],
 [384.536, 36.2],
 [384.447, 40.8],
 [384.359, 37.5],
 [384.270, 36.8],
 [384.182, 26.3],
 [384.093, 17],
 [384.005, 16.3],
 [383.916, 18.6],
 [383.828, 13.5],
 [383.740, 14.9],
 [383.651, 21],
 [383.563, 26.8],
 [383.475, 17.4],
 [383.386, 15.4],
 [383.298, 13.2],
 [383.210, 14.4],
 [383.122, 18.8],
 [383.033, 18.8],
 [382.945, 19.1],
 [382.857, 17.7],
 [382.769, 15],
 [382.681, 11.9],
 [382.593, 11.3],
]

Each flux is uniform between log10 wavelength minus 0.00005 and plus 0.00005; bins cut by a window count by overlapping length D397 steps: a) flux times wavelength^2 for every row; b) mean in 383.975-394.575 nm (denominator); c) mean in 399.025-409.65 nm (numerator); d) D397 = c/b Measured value 2.1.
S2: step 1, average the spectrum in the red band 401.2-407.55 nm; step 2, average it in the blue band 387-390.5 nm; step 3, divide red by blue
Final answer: 1.80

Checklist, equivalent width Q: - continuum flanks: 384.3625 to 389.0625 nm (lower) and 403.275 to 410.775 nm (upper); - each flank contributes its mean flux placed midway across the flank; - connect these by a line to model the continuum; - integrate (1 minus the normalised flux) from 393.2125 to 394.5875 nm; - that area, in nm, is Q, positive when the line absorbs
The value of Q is 0.680 nm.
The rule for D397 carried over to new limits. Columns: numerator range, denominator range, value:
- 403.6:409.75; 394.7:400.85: 1.41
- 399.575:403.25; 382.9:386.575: 2.55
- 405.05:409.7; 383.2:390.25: 2.30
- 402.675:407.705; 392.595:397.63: 2.17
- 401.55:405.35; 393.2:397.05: 2.16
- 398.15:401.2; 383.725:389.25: 2.14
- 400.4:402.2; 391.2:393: 1.80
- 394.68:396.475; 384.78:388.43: 1.40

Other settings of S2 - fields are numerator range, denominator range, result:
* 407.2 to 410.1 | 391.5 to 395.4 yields 2.19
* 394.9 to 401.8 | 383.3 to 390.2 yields 1.60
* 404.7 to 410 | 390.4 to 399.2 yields 1.74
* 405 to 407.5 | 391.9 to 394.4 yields 2.57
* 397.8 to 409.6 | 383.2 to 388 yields 2.19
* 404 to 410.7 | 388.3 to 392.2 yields 1.57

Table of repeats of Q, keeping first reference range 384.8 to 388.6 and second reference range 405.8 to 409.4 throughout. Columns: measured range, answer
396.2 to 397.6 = 0.69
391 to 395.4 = 0.77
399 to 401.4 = -0.50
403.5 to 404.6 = -0.07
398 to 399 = -0.19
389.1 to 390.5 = -0.23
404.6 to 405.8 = -0.07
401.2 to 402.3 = -0.26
